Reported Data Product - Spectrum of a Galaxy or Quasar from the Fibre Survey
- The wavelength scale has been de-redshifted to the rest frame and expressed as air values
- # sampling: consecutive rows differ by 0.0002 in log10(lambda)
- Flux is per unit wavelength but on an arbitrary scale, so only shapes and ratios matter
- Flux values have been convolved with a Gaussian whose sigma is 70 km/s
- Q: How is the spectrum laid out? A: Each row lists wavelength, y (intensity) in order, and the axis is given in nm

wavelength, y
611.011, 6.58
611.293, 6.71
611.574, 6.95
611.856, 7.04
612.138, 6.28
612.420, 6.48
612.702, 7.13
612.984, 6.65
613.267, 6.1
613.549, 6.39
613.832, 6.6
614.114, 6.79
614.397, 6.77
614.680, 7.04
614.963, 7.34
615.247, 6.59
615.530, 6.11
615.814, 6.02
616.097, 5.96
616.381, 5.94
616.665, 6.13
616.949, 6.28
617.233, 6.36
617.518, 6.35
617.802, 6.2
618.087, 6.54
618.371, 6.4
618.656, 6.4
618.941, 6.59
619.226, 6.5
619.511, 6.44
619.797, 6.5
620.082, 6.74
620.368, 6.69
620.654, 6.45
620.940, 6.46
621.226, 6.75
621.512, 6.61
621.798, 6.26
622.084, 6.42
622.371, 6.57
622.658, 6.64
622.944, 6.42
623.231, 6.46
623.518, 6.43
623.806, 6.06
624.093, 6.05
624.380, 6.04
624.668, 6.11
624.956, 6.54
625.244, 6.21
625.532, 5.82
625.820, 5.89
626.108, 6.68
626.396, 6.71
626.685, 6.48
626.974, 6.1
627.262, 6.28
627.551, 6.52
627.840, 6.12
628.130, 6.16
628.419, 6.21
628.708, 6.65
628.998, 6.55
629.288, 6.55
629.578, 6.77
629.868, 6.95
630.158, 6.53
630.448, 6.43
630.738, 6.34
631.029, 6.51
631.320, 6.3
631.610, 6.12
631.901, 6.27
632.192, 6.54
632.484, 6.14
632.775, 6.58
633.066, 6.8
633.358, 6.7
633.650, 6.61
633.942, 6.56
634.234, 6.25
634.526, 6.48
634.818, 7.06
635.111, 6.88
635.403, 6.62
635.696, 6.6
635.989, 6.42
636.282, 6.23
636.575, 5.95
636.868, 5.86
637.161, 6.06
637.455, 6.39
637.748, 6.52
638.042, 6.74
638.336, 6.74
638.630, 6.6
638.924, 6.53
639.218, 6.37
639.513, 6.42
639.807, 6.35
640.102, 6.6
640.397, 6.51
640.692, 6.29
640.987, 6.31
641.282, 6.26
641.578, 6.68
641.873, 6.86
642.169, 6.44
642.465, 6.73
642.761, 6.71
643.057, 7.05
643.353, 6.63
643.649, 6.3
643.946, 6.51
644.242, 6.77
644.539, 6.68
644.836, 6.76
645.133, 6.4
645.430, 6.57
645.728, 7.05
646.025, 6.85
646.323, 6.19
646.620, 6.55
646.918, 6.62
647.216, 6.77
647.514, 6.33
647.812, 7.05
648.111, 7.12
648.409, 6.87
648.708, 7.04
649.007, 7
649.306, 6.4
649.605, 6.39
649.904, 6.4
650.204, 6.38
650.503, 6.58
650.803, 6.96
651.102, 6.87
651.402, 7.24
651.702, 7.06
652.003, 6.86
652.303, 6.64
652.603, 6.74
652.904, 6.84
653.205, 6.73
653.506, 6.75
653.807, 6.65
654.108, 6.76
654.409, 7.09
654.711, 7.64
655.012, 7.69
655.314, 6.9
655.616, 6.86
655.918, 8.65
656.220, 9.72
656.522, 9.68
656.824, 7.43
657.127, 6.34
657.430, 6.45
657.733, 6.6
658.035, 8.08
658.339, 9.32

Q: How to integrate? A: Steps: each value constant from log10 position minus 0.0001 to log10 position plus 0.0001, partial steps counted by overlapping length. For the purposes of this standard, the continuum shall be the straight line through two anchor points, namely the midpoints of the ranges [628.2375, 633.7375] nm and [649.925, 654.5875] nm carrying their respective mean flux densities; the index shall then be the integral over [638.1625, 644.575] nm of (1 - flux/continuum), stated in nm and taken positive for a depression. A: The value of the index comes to 0.085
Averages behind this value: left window 6.5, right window 6.8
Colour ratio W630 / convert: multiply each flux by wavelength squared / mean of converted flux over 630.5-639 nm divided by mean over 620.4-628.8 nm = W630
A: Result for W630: 1.1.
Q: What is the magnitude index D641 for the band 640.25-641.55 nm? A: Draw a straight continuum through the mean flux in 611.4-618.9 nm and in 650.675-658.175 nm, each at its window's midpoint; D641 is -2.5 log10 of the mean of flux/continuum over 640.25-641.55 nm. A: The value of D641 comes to 0.101 mag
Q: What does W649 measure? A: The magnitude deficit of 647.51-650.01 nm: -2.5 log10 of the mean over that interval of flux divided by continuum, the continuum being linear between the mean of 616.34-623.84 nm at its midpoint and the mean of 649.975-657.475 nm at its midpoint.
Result 0.05 mag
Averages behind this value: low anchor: 6.44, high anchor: 7.18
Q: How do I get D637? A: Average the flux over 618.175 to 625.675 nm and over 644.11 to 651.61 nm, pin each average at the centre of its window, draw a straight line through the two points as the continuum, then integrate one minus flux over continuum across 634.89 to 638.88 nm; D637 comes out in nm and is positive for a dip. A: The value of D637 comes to 0.08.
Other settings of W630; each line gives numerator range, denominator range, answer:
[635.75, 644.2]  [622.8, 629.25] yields 1.07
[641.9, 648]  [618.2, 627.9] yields 1.12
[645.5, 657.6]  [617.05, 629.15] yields 1.20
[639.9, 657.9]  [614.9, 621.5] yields 1.18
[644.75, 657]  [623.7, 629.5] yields 1.20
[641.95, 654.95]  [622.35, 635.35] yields 1.12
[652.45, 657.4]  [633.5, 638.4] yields 1.21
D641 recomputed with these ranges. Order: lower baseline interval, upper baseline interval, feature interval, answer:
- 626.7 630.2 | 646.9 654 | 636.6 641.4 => 0.033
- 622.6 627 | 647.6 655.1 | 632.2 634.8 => -0.011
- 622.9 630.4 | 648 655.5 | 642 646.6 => 0.012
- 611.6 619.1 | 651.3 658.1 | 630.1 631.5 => 0.063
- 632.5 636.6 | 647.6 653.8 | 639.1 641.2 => 0.039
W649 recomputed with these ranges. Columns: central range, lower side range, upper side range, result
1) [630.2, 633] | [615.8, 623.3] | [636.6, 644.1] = 0.014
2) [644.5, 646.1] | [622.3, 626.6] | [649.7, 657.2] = 0.035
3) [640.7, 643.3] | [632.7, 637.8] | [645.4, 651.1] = -0.004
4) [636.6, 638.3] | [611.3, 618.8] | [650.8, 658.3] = 0.103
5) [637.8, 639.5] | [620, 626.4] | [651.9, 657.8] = 0.038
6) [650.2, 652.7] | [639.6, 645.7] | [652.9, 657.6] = 0.048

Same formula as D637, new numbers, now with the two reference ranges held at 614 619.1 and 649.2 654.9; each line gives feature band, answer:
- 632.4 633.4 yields 0.01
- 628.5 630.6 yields -0.02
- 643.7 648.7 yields 0.03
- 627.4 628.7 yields 0.05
